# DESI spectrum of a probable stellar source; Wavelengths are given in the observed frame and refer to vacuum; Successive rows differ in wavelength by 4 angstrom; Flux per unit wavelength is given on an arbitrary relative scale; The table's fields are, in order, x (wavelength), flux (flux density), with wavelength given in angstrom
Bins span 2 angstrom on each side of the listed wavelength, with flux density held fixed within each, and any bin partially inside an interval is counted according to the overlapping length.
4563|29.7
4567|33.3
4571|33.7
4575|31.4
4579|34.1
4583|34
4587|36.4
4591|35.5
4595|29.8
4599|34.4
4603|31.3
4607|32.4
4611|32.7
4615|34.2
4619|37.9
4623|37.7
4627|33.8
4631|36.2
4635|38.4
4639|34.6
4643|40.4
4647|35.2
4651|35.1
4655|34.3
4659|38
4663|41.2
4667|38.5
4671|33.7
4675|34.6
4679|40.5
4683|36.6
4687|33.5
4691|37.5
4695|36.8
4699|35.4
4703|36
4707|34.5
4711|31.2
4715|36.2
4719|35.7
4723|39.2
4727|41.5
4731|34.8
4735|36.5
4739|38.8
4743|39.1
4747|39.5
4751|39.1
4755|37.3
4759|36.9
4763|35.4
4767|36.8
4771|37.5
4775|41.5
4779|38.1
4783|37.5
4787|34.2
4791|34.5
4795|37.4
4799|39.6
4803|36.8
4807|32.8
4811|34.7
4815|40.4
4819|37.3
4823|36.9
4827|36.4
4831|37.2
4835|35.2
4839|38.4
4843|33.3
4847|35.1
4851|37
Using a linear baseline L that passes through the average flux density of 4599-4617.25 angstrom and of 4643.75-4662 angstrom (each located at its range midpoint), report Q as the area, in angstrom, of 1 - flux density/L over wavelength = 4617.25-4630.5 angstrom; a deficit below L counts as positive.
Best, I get -0.9 angstrom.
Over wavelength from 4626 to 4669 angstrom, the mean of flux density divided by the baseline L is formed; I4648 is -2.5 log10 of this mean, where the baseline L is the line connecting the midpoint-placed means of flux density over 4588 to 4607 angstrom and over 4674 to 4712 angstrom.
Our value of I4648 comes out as -0.077 mag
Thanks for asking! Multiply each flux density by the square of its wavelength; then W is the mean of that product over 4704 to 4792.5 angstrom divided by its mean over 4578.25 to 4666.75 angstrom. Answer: 1.1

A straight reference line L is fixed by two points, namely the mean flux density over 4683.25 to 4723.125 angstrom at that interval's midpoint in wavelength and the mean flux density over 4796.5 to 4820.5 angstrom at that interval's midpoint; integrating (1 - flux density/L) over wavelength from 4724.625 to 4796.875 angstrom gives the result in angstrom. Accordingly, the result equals -2.6 angstrom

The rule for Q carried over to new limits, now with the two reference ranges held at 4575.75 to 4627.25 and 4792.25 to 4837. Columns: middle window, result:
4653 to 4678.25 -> -1.4 angstrom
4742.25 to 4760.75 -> -1.2 angstrom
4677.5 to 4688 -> -0.6 angstrom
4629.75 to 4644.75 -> -1.2 angstrom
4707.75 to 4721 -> 0.4 angstrom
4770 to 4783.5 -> -1.0 angstrom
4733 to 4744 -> -0.7 angstrom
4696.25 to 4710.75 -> 0.2 angstrom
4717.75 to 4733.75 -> -1.0 angstrom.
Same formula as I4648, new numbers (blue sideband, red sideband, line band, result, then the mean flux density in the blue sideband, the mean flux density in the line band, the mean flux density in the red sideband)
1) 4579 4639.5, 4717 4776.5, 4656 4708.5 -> -0.01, 34.6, 36.7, 37.9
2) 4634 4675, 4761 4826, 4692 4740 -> 0.02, 36.8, 36.4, 37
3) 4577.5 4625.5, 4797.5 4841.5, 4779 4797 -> 0.01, 34.2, 36.1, 36.8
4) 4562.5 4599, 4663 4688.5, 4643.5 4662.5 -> -0.02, 33.3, 36.5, 36.7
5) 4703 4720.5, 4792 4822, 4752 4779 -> -0.05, 34.5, 37.7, 36.9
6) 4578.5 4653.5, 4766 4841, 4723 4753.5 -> -0.06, 35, 38.5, 37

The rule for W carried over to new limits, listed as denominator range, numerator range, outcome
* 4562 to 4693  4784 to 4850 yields 1.12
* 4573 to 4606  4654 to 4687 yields 1.15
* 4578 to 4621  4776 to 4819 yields 1.18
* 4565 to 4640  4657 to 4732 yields 1.11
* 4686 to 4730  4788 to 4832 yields 1.06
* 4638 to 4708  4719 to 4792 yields 1.07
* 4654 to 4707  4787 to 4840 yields 1.06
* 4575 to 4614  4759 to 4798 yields 1.20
